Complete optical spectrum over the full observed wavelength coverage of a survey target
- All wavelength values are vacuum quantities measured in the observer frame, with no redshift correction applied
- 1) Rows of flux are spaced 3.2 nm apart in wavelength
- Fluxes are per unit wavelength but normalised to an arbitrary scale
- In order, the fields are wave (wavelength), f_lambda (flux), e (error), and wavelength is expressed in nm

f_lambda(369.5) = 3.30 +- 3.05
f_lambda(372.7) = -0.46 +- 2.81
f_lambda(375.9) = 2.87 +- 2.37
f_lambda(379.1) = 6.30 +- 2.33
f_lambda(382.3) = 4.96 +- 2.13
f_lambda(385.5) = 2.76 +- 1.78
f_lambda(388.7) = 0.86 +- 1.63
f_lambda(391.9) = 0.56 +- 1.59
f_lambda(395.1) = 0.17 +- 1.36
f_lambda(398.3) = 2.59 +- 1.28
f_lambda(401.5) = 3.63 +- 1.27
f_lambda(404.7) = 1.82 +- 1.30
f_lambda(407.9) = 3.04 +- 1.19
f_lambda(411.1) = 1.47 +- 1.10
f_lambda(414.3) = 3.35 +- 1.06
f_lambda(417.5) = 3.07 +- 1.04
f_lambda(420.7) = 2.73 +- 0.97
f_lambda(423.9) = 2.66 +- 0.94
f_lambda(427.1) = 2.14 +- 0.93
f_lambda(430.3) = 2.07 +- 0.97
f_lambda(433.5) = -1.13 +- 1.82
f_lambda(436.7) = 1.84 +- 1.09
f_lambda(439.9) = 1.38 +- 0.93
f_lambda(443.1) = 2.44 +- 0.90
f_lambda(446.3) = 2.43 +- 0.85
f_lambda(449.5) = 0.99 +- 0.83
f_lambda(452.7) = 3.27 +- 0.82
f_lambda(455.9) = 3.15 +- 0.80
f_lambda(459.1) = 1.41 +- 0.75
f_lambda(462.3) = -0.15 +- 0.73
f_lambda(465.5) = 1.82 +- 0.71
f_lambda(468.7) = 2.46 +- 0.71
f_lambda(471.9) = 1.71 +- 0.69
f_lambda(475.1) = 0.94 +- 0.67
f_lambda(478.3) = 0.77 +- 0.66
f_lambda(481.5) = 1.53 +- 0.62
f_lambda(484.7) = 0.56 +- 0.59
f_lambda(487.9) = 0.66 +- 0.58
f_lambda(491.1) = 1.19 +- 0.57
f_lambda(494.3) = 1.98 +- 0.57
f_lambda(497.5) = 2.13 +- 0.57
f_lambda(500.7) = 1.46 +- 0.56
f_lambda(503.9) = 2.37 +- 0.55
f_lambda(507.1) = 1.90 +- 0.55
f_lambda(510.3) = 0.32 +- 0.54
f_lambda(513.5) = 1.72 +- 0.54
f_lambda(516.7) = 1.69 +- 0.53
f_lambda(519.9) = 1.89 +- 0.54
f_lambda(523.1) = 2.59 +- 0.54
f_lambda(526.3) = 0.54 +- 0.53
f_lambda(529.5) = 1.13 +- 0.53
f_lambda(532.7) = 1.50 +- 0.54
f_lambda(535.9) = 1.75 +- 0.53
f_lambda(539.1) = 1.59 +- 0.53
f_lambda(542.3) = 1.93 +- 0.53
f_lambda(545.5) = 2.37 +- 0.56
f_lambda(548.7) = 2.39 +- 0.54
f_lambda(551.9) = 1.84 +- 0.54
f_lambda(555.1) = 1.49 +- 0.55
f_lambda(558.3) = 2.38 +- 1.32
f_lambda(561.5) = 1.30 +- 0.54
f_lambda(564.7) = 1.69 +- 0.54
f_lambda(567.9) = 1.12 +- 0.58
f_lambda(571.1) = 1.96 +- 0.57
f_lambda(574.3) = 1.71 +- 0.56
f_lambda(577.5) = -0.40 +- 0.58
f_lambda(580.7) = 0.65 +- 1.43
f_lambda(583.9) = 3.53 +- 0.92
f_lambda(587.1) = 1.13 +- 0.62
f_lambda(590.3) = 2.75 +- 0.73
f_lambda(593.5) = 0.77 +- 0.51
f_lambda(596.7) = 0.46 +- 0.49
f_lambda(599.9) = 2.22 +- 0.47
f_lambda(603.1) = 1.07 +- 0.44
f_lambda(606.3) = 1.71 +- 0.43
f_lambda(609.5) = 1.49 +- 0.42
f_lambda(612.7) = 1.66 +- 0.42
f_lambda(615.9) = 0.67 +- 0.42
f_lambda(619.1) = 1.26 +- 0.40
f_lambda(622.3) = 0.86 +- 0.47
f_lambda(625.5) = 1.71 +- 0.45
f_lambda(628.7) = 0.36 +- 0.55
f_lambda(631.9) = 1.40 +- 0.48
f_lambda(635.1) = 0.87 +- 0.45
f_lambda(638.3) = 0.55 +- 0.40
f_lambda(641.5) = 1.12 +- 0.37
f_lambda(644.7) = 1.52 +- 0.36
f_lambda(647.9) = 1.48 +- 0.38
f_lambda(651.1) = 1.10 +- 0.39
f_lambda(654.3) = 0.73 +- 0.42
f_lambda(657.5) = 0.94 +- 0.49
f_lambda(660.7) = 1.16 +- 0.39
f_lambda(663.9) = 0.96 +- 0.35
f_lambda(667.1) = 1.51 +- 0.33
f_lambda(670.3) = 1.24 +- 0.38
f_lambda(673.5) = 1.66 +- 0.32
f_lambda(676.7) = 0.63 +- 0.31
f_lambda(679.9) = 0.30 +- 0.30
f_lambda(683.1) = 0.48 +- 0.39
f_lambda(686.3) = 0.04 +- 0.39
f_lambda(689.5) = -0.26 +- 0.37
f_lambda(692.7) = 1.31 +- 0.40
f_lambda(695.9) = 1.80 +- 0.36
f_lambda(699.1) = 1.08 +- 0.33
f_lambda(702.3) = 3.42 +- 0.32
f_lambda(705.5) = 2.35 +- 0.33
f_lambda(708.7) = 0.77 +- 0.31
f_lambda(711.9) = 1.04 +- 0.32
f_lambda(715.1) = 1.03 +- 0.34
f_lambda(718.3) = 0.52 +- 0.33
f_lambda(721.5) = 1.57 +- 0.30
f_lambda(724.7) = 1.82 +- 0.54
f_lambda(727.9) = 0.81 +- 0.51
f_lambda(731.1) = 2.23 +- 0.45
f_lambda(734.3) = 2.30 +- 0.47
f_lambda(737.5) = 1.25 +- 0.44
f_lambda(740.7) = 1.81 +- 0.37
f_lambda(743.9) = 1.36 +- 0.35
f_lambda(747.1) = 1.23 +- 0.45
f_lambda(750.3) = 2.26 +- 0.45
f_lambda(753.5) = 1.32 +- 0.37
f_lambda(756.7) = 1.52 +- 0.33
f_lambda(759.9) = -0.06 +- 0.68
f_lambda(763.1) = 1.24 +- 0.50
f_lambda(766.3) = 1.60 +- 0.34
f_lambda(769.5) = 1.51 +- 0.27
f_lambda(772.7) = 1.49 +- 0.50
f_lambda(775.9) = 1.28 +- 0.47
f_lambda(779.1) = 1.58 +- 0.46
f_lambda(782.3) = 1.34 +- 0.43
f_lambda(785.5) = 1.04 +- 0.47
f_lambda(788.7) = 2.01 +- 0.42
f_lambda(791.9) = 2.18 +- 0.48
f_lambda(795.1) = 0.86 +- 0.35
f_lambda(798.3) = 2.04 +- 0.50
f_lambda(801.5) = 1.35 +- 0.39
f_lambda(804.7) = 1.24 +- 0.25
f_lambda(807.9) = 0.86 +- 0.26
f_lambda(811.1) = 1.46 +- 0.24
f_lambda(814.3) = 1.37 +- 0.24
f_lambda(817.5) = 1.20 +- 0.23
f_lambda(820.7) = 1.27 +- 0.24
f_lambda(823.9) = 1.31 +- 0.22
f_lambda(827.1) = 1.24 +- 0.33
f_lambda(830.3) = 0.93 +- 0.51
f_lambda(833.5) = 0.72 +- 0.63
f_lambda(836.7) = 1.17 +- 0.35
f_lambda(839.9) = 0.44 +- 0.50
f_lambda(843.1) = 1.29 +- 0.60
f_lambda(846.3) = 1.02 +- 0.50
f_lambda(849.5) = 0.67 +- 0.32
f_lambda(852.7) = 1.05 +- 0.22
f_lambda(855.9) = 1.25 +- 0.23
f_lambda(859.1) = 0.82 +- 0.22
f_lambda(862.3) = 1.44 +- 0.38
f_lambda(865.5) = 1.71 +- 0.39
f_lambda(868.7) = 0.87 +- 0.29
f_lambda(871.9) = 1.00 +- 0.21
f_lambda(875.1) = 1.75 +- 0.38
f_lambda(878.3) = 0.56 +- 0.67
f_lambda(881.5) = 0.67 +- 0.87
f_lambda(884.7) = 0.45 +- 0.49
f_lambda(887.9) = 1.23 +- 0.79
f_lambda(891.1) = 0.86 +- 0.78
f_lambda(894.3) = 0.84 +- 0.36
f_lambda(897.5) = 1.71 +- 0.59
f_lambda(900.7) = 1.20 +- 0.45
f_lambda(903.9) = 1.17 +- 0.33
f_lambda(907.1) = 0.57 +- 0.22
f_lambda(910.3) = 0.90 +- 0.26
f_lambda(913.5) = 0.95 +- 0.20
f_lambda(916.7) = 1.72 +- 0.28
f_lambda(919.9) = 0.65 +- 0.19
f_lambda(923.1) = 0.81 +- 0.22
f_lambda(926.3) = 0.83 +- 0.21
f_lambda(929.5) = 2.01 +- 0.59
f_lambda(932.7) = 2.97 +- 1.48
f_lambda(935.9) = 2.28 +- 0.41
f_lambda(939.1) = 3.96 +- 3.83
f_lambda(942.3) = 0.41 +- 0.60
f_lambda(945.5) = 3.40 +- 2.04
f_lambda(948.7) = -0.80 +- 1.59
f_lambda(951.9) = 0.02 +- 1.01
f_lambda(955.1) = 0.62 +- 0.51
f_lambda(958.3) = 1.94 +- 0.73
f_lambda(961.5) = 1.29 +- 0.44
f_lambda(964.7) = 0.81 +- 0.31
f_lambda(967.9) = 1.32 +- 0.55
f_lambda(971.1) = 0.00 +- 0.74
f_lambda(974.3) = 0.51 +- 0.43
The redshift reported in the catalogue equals 0.887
